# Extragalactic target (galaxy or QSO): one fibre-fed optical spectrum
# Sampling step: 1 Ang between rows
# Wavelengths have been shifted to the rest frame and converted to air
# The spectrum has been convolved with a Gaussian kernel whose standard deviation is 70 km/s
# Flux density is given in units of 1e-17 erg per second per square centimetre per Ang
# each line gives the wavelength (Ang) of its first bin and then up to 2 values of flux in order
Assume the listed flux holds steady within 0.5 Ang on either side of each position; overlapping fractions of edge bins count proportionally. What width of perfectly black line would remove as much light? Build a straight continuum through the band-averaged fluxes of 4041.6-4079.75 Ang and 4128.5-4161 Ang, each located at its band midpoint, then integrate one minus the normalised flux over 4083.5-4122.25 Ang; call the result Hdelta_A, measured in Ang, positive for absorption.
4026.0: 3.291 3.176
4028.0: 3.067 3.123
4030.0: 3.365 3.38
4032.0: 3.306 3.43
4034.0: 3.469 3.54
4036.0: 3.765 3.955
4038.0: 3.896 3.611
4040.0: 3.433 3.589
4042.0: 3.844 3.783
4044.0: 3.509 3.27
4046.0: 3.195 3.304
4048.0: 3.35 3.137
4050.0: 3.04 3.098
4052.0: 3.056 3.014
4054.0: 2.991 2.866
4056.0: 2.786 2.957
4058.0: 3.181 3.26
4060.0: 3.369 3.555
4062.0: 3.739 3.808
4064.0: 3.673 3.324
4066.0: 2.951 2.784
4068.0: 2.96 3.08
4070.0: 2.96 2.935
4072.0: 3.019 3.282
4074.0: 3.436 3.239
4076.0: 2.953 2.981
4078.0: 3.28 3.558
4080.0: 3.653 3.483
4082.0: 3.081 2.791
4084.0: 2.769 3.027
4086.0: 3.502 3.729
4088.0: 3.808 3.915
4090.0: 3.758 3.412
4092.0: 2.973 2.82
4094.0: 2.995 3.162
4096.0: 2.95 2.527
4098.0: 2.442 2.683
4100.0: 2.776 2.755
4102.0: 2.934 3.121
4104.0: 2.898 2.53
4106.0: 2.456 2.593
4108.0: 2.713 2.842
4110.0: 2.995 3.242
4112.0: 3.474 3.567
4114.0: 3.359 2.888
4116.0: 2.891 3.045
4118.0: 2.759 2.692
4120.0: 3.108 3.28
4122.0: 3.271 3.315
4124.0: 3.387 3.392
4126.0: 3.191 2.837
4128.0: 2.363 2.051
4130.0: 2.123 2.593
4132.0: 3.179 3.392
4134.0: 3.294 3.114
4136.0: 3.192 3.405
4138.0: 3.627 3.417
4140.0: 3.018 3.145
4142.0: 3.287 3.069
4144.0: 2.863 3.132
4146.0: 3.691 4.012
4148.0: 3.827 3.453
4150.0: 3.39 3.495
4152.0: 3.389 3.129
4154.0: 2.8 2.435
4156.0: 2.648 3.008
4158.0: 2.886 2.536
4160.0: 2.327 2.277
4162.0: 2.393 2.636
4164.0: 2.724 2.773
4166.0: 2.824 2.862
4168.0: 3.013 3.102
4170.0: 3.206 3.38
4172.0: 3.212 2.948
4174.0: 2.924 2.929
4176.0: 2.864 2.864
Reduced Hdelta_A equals 1.37 Ang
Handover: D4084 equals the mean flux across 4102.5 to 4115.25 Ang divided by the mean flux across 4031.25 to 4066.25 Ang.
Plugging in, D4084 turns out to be 0.88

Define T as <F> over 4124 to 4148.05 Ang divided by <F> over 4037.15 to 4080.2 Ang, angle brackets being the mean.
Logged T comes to 1.0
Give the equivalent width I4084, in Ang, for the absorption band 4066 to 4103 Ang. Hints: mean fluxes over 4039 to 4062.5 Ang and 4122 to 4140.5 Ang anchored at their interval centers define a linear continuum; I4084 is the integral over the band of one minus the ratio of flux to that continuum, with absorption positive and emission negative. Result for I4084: 0.8 Ang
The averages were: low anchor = 3.28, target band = 3.12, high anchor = 3.06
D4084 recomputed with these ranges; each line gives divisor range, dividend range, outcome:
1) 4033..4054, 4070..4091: 0.96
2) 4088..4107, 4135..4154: 1.13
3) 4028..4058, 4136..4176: 0.91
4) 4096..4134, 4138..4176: 1.04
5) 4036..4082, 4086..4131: 0.91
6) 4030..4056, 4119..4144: 0.91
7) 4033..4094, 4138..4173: 0.92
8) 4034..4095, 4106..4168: 0.92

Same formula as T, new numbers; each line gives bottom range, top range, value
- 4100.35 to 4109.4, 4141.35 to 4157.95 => 1.17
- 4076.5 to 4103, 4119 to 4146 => 0.98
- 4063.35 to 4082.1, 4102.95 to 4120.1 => 0.92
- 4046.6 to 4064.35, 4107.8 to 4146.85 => 0.96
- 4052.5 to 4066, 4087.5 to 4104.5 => 0.94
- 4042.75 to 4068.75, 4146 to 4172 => 0.93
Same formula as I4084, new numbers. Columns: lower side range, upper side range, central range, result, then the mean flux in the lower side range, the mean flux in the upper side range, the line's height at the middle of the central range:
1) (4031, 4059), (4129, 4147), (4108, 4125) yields 0.33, 3.35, 3.14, 3.19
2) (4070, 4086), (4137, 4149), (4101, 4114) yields 1.23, 3.17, 3.38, 3.26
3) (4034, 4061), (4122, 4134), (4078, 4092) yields -1.12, 3.34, 2.93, 3.15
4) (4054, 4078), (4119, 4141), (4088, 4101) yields 0.31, 3.18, 3.07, 3.13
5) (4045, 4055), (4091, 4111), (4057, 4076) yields -1.31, 3.13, 2.82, 3.03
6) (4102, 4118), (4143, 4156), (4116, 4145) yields 0.68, 2.97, 3.27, 3.12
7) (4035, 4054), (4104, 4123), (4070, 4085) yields 0.25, 3.43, 2.99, 3.22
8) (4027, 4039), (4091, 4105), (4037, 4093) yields -2.25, 3.47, 2.86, 3.17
